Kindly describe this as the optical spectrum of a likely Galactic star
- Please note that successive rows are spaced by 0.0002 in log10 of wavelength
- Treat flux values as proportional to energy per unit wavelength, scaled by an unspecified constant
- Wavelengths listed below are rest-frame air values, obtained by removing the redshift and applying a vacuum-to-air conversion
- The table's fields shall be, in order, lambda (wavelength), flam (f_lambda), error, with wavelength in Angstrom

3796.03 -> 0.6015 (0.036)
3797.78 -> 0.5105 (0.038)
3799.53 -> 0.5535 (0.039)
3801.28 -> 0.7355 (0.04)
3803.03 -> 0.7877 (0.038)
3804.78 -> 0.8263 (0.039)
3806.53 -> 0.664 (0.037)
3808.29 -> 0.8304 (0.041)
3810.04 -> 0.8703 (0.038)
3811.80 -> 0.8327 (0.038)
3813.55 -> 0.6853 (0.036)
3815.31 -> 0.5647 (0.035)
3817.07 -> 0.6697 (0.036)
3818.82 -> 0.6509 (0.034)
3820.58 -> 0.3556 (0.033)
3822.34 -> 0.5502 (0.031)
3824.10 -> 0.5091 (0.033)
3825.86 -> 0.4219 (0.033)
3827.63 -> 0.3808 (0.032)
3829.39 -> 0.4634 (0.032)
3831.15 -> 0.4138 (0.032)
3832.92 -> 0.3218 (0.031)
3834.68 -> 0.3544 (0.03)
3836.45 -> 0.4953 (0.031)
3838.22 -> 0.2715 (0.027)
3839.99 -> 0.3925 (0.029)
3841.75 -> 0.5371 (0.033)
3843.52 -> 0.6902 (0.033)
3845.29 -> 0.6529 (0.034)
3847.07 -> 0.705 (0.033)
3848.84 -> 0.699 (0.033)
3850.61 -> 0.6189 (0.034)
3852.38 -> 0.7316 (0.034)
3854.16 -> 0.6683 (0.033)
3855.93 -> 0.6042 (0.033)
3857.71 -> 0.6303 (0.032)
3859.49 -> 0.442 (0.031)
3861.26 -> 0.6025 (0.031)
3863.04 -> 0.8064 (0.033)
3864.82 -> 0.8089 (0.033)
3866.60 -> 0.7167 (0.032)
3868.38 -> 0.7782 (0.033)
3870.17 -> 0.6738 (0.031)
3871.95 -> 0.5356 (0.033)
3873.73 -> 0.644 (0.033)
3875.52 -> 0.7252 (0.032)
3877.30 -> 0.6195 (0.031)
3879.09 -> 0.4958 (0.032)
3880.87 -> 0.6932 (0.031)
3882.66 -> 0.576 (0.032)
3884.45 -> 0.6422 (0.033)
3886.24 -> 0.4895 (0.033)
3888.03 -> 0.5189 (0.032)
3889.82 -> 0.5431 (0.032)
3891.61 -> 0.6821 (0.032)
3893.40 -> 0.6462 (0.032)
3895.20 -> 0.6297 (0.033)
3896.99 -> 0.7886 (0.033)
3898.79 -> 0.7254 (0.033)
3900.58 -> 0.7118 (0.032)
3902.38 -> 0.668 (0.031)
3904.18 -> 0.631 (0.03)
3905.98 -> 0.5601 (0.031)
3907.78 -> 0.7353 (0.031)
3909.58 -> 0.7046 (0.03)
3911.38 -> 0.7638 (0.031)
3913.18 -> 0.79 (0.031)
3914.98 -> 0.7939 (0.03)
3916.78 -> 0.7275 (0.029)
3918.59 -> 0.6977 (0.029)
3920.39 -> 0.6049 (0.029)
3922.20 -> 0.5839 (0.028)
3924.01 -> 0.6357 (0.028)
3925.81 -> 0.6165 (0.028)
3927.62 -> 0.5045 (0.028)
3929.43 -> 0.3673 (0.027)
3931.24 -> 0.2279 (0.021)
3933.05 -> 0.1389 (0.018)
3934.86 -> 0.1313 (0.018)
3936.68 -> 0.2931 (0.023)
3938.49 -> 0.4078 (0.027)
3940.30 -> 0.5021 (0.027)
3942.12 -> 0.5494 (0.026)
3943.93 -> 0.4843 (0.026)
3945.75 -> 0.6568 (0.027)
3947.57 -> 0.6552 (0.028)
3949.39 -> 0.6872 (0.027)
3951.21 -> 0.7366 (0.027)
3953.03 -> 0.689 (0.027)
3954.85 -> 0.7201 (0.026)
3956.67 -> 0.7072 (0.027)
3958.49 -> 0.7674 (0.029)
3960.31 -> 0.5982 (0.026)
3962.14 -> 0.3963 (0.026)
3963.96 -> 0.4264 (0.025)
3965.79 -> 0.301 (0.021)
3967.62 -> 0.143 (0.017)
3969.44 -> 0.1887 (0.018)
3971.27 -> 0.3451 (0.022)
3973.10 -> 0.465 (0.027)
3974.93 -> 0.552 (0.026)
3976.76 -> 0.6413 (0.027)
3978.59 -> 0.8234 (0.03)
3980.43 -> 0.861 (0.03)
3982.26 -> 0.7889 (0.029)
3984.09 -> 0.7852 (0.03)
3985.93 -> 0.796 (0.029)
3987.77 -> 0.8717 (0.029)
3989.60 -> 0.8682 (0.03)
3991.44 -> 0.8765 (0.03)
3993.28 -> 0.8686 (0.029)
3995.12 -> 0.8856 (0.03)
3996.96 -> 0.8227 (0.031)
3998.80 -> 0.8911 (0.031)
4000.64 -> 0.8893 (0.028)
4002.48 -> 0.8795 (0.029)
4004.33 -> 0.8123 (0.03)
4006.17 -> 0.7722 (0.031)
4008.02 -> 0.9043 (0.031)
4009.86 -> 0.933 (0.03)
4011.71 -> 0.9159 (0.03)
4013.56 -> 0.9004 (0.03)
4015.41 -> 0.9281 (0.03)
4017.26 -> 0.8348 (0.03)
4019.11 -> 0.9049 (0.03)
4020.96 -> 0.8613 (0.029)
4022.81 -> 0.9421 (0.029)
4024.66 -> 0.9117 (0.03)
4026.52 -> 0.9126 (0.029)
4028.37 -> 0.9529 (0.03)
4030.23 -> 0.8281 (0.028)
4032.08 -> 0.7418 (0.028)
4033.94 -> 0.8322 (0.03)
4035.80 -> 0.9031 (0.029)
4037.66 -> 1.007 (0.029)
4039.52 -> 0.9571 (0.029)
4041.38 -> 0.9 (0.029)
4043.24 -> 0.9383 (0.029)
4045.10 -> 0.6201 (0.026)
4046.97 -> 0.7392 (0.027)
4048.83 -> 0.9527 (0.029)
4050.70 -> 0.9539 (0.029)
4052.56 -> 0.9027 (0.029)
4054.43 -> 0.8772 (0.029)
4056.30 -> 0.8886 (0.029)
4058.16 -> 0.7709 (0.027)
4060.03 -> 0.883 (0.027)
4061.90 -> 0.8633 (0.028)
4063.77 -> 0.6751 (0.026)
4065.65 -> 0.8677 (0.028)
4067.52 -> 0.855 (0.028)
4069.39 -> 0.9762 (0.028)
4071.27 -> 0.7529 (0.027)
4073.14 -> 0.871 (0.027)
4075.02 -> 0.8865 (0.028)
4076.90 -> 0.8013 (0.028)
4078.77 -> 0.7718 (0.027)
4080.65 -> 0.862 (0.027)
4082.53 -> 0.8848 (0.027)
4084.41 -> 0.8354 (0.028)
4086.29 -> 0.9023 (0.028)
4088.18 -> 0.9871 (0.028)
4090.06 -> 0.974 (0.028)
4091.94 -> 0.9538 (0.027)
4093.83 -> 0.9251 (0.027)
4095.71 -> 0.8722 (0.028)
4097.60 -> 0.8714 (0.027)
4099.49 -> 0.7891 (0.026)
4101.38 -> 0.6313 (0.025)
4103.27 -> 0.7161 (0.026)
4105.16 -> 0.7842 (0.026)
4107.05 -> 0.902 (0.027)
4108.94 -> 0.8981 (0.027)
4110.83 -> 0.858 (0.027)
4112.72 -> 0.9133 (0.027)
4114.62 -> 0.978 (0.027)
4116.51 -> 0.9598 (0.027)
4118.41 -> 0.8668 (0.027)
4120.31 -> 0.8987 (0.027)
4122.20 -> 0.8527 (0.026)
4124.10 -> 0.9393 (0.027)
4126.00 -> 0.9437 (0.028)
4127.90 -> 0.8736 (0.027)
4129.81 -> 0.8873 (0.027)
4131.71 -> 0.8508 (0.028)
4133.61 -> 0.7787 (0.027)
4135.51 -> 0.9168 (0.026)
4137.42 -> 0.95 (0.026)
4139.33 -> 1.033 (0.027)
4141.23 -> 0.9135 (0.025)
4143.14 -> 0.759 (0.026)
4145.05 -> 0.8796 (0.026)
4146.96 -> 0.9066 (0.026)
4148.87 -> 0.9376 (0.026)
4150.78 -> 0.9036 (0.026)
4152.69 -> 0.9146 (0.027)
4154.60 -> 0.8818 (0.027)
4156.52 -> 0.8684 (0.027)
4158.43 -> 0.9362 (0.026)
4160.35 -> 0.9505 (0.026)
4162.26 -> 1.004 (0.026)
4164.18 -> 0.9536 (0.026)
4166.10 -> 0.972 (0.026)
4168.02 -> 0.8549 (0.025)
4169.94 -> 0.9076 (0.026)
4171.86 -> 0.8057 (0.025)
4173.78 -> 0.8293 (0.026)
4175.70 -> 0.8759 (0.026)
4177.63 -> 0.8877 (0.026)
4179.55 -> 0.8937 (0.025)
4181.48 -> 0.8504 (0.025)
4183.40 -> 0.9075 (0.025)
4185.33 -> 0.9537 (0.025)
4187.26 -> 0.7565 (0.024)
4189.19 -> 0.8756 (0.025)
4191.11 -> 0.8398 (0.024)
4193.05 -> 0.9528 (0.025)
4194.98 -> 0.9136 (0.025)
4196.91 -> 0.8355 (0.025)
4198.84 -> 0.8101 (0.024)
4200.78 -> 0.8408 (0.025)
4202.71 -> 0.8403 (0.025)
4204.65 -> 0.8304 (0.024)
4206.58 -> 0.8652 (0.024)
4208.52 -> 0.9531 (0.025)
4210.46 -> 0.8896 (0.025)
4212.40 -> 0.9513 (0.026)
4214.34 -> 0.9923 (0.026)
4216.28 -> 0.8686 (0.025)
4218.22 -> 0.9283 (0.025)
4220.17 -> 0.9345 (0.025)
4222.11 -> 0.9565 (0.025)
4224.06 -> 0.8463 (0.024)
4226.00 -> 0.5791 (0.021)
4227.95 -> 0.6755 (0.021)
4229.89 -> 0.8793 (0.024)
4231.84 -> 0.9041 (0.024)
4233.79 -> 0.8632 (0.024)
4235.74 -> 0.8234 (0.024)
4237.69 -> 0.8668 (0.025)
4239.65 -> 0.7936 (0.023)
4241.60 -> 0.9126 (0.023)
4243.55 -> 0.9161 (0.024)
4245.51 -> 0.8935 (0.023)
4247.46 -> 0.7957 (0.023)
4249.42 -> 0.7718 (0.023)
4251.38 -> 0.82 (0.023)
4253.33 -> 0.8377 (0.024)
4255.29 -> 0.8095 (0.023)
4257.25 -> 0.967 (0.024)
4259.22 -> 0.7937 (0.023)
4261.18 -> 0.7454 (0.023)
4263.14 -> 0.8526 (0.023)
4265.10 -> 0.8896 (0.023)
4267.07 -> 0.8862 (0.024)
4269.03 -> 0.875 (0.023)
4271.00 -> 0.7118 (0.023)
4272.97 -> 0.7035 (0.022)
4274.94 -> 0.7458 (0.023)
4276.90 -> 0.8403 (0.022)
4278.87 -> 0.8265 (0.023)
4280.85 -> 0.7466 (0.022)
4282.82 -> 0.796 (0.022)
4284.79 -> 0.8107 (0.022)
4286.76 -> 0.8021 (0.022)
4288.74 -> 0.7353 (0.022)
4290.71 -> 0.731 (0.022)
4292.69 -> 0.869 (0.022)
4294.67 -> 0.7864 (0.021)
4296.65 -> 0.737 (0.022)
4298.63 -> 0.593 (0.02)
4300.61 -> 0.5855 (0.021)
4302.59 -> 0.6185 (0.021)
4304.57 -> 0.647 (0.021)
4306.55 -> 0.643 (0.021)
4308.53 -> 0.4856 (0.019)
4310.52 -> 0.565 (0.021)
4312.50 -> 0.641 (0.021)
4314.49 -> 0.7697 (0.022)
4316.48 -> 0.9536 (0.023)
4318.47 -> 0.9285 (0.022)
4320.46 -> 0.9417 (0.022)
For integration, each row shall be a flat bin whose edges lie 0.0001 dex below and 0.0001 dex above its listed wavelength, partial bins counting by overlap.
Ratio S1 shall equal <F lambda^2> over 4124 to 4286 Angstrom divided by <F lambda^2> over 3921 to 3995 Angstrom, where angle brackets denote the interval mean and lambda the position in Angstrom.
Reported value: 1.7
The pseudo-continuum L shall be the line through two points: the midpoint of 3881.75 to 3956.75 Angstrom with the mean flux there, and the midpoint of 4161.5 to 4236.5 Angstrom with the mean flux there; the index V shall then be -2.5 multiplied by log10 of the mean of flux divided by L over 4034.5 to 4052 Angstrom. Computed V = -0.23 mag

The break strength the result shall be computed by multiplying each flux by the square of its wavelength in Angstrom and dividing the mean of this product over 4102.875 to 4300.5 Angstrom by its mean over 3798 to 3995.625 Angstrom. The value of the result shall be 1.64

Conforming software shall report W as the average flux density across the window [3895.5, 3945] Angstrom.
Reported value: 0.569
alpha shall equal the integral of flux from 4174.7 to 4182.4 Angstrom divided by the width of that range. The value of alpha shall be 0.876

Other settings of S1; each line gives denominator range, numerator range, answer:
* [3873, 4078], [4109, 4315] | 1.32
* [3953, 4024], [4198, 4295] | 1.29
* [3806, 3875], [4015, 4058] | 1.63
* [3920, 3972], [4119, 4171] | 2.06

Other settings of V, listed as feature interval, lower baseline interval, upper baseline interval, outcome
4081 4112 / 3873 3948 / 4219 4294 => -0.21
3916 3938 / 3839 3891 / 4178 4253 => 0.41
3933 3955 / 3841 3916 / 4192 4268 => 0.32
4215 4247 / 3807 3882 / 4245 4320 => -0.14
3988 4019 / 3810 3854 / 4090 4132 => -0.17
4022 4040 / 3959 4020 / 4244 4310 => -0.22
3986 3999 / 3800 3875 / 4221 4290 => -0.25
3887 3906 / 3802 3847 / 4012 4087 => 0.03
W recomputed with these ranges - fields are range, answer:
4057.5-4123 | 0.86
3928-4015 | 0.639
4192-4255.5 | 0.86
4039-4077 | 0.854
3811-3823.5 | 0.612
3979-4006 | 0.847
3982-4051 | 0.871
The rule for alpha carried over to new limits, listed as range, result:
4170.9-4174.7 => 0.818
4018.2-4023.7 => 0.903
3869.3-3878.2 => 0.64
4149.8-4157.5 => 0.893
